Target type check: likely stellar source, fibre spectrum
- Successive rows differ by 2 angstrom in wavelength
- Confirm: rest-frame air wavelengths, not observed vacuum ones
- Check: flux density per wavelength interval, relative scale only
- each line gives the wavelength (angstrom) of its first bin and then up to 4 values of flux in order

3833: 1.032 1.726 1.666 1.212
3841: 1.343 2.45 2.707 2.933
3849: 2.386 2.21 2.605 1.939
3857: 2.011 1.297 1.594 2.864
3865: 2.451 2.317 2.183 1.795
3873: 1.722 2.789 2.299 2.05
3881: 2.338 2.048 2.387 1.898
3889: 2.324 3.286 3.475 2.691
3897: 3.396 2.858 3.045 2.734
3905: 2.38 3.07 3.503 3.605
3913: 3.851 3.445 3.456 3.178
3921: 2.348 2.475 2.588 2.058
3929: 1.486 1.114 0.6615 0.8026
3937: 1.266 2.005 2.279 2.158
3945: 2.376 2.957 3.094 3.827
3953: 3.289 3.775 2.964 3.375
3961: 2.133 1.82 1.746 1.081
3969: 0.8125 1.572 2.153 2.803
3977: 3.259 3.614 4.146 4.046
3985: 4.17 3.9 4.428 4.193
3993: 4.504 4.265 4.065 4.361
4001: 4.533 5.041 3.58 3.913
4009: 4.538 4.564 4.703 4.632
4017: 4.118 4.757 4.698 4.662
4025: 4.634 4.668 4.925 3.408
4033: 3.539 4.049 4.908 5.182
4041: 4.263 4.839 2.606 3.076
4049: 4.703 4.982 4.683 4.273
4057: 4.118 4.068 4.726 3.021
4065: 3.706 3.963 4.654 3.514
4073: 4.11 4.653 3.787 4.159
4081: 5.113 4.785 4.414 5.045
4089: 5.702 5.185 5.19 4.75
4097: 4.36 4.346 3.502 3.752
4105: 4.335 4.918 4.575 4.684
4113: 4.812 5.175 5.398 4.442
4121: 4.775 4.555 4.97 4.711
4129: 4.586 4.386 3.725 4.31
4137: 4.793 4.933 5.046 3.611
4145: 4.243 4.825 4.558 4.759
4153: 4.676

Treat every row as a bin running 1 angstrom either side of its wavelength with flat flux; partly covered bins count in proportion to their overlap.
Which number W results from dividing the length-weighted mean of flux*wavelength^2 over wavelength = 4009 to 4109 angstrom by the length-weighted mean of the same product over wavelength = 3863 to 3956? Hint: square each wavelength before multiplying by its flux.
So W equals 1.9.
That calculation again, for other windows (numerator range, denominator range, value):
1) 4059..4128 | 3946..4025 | 1.32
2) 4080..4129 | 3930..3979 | 2.26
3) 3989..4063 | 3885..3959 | 1.72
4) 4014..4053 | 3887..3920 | 1.50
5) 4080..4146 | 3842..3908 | 2.14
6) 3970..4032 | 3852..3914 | 1.71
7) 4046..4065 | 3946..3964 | 1.45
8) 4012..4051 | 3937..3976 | 1.88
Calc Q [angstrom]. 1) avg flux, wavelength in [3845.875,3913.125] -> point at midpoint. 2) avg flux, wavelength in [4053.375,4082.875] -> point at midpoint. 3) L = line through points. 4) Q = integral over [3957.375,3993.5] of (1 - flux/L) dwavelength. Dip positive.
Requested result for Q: 4.5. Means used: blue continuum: 2.52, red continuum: 4.16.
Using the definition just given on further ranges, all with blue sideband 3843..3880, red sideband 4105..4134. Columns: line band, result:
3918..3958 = 8.6 angstrom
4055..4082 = 0.5 angstrom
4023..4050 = -2.4 angstrom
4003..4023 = -4.1 angstrom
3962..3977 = 6.7 angstrom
